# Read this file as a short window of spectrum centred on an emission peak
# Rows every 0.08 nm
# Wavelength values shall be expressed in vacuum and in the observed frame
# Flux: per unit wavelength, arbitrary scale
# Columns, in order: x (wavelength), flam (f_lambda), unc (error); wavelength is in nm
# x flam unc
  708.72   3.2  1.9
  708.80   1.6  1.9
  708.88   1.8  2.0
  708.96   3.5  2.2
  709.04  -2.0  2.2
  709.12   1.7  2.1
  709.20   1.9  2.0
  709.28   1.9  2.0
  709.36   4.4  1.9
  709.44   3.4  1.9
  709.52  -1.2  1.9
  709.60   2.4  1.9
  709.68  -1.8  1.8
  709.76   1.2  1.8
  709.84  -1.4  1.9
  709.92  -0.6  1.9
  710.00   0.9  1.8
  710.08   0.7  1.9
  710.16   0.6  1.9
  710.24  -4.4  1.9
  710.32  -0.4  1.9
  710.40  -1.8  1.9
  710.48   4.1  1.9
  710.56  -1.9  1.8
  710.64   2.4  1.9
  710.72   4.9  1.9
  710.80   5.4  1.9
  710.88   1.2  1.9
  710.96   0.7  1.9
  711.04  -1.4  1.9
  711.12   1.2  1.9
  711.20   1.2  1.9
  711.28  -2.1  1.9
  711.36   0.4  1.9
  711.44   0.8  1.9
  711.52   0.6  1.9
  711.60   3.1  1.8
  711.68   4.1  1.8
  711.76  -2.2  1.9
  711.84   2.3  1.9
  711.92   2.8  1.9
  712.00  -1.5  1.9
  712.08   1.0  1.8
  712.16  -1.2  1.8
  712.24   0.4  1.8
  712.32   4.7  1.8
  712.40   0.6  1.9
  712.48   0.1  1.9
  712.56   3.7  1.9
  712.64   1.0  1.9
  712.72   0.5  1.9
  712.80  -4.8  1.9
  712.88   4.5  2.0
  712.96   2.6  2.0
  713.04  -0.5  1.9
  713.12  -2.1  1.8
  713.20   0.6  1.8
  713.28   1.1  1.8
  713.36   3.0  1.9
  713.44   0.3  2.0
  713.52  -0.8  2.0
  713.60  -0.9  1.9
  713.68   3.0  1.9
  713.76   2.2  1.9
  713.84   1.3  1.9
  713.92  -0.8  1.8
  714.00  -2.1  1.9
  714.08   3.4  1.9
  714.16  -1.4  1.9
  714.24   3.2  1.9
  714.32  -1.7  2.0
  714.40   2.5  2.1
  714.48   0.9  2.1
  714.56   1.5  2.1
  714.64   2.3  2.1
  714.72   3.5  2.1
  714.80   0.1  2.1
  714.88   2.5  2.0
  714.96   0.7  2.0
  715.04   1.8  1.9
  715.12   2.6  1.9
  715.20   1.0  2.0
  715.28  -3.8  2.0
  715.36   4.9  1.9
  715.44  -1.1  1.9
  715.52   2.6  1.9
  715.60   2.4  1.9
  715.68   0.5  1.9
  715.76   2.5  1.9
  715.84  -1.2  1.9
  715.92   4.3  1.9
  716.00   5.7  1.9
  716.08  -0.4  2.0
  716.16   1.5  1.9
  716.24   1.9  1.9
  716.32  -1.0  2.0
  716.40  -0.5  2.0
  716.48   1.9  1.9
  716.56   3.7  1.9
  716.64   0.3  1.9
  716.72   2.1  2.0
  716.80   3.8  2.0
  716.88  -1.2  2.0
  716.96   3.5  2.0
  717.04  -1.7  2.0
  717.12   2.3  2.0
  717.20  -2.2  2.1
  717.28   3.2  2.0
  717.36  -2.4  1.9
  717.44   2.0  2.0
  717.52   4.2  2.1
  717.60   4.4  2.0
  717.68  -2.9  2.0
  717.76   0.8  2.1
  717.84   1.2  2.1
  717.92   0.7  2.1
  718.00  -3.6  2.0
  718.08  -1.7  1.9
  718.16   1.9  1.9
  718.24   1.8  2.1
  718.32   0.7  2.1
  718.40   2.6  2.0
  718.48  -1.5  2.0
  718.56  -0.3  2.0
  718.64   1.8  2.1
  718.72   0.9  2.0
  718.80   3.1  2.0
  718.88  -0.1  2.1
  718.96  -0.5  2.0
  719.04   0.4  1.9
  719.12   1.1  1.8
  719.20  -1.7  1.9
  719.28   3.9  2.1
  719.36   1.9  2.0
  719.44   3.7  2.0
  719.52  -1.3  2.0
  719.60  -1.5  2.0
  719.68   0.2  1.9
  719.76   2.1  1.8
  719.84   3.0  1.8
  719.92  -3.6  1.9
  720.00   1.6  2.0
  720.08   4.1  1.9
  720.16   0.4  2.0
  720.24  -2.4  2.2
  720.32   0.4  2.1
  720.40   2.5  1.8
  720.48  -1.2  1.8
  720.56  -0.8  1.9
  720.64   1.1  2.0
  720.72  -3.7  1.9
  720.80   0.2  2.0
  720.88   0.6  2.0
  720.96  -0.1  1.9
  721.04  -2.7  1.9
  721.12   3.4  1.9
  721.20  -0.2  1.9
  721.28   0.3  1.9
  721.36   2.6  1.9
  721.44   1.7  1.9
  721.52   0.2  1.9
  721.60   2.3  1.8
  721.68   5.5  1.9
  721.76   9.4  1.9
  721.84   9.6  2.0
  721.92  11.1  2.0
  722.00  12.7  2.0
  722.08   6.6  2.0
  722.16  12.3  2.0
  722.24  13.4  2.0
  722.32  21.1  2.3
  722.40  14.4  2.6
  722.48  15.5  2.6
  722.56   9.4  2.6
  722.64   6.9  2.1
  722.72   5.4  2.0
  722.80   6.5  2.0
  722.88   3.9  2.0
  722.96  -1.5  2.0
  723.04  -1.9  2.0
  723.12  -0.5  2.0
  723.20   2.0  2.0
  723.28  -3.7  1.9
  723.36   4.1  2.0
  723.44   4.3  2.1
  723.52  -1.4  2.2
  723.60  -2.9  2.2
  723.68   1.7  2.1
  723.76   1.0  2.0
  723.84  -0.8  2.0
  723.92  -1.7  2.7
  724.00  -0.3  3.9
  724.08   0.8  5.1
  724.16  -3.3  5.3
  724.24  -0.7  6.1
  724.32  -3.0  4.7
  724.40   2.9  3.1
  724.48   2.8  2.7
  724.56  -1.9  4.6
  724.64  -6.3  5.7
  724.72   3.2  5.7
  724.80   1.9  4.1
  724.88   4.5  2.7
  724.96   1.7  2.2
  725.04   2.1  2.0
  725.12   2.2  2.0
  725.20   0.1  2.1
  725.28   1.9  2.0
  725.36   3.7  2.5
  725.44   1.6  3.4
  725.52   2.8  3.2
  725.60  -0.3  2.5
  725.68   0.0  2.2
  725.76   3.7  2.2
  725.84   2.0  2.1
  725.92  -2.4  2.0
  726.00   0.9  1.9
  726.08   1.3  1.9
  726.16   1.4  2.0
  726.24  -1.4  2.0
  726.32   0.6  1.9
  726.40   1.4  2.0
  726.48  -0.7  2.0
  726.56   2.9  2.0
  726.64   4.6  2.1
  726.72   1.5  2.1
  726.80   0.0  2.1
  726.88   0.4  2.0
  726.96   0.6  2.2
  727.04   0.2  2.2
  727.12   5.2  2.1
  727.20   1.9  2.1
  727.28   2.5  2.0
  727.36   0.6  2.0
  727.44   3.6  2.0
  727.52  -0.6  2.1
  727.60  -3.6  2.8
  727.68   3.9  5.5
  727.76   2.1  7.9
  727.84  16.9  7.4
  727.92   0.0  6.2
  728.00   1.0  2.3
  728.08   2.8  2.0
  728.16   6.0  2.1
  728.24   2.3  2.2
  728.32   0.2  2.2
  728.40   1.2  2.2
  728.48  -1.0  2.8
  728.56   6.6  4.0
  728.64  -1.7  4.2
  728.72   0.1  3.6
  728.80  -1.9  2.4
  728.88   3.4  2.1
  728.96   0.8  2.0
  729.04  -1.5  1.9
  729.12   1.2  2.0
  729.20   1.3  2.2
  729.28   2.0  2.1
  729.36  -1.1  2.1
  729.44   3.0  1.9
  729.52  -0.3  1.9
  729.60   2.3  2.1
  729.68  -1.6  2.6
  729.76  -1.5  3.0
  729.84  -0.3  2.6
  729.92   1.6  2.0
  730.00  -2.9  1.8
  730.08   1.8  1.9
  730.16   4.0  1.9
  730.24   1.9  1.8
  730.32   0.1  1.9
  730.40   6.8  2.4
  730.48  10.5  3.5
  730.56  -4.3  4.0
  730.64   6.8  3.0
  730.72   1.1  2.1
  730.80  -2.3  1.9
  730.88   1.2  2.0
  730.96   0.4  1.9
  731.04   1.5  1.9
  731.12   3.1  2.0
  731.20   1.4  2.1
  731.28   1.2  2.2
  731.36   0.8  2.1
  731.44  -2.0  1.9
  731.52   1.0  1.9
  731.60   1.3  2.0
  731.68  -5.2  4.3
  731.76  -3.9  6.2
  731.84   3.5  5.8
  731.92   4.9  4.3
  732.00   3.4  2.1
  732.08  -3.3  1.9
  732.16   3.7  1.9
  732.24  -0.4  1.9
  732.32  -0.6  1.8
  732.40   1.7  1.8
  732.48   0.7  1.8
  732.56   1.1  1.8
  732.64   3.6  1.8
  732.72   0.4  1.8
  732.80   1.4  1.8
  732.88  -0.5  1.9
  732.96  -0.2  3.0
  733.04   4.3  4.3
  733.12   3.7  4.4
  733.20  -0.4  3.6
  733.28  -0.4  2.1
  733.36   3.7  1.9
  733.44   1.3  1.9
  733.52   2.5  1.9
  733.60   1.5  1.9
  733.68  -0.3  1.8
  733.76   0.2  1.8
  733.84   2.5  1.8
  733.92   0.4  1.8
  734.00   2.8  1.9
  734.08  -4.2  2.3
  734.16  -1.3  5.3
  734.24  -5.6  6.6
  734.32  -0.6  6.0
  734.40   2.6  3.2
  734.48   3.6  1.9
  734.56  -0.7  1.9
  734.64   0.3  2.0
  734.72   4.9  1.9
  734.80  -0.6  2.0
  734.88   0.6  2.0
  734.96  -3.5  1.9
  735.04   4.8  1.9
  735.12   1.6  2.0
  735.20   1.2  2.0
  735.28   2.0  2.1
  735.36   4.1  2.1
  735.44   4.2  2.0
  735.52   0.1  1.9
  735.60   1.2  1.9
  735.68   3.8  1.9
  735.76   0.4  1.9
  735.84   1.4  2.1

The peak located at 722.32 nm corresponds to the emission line [O II]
